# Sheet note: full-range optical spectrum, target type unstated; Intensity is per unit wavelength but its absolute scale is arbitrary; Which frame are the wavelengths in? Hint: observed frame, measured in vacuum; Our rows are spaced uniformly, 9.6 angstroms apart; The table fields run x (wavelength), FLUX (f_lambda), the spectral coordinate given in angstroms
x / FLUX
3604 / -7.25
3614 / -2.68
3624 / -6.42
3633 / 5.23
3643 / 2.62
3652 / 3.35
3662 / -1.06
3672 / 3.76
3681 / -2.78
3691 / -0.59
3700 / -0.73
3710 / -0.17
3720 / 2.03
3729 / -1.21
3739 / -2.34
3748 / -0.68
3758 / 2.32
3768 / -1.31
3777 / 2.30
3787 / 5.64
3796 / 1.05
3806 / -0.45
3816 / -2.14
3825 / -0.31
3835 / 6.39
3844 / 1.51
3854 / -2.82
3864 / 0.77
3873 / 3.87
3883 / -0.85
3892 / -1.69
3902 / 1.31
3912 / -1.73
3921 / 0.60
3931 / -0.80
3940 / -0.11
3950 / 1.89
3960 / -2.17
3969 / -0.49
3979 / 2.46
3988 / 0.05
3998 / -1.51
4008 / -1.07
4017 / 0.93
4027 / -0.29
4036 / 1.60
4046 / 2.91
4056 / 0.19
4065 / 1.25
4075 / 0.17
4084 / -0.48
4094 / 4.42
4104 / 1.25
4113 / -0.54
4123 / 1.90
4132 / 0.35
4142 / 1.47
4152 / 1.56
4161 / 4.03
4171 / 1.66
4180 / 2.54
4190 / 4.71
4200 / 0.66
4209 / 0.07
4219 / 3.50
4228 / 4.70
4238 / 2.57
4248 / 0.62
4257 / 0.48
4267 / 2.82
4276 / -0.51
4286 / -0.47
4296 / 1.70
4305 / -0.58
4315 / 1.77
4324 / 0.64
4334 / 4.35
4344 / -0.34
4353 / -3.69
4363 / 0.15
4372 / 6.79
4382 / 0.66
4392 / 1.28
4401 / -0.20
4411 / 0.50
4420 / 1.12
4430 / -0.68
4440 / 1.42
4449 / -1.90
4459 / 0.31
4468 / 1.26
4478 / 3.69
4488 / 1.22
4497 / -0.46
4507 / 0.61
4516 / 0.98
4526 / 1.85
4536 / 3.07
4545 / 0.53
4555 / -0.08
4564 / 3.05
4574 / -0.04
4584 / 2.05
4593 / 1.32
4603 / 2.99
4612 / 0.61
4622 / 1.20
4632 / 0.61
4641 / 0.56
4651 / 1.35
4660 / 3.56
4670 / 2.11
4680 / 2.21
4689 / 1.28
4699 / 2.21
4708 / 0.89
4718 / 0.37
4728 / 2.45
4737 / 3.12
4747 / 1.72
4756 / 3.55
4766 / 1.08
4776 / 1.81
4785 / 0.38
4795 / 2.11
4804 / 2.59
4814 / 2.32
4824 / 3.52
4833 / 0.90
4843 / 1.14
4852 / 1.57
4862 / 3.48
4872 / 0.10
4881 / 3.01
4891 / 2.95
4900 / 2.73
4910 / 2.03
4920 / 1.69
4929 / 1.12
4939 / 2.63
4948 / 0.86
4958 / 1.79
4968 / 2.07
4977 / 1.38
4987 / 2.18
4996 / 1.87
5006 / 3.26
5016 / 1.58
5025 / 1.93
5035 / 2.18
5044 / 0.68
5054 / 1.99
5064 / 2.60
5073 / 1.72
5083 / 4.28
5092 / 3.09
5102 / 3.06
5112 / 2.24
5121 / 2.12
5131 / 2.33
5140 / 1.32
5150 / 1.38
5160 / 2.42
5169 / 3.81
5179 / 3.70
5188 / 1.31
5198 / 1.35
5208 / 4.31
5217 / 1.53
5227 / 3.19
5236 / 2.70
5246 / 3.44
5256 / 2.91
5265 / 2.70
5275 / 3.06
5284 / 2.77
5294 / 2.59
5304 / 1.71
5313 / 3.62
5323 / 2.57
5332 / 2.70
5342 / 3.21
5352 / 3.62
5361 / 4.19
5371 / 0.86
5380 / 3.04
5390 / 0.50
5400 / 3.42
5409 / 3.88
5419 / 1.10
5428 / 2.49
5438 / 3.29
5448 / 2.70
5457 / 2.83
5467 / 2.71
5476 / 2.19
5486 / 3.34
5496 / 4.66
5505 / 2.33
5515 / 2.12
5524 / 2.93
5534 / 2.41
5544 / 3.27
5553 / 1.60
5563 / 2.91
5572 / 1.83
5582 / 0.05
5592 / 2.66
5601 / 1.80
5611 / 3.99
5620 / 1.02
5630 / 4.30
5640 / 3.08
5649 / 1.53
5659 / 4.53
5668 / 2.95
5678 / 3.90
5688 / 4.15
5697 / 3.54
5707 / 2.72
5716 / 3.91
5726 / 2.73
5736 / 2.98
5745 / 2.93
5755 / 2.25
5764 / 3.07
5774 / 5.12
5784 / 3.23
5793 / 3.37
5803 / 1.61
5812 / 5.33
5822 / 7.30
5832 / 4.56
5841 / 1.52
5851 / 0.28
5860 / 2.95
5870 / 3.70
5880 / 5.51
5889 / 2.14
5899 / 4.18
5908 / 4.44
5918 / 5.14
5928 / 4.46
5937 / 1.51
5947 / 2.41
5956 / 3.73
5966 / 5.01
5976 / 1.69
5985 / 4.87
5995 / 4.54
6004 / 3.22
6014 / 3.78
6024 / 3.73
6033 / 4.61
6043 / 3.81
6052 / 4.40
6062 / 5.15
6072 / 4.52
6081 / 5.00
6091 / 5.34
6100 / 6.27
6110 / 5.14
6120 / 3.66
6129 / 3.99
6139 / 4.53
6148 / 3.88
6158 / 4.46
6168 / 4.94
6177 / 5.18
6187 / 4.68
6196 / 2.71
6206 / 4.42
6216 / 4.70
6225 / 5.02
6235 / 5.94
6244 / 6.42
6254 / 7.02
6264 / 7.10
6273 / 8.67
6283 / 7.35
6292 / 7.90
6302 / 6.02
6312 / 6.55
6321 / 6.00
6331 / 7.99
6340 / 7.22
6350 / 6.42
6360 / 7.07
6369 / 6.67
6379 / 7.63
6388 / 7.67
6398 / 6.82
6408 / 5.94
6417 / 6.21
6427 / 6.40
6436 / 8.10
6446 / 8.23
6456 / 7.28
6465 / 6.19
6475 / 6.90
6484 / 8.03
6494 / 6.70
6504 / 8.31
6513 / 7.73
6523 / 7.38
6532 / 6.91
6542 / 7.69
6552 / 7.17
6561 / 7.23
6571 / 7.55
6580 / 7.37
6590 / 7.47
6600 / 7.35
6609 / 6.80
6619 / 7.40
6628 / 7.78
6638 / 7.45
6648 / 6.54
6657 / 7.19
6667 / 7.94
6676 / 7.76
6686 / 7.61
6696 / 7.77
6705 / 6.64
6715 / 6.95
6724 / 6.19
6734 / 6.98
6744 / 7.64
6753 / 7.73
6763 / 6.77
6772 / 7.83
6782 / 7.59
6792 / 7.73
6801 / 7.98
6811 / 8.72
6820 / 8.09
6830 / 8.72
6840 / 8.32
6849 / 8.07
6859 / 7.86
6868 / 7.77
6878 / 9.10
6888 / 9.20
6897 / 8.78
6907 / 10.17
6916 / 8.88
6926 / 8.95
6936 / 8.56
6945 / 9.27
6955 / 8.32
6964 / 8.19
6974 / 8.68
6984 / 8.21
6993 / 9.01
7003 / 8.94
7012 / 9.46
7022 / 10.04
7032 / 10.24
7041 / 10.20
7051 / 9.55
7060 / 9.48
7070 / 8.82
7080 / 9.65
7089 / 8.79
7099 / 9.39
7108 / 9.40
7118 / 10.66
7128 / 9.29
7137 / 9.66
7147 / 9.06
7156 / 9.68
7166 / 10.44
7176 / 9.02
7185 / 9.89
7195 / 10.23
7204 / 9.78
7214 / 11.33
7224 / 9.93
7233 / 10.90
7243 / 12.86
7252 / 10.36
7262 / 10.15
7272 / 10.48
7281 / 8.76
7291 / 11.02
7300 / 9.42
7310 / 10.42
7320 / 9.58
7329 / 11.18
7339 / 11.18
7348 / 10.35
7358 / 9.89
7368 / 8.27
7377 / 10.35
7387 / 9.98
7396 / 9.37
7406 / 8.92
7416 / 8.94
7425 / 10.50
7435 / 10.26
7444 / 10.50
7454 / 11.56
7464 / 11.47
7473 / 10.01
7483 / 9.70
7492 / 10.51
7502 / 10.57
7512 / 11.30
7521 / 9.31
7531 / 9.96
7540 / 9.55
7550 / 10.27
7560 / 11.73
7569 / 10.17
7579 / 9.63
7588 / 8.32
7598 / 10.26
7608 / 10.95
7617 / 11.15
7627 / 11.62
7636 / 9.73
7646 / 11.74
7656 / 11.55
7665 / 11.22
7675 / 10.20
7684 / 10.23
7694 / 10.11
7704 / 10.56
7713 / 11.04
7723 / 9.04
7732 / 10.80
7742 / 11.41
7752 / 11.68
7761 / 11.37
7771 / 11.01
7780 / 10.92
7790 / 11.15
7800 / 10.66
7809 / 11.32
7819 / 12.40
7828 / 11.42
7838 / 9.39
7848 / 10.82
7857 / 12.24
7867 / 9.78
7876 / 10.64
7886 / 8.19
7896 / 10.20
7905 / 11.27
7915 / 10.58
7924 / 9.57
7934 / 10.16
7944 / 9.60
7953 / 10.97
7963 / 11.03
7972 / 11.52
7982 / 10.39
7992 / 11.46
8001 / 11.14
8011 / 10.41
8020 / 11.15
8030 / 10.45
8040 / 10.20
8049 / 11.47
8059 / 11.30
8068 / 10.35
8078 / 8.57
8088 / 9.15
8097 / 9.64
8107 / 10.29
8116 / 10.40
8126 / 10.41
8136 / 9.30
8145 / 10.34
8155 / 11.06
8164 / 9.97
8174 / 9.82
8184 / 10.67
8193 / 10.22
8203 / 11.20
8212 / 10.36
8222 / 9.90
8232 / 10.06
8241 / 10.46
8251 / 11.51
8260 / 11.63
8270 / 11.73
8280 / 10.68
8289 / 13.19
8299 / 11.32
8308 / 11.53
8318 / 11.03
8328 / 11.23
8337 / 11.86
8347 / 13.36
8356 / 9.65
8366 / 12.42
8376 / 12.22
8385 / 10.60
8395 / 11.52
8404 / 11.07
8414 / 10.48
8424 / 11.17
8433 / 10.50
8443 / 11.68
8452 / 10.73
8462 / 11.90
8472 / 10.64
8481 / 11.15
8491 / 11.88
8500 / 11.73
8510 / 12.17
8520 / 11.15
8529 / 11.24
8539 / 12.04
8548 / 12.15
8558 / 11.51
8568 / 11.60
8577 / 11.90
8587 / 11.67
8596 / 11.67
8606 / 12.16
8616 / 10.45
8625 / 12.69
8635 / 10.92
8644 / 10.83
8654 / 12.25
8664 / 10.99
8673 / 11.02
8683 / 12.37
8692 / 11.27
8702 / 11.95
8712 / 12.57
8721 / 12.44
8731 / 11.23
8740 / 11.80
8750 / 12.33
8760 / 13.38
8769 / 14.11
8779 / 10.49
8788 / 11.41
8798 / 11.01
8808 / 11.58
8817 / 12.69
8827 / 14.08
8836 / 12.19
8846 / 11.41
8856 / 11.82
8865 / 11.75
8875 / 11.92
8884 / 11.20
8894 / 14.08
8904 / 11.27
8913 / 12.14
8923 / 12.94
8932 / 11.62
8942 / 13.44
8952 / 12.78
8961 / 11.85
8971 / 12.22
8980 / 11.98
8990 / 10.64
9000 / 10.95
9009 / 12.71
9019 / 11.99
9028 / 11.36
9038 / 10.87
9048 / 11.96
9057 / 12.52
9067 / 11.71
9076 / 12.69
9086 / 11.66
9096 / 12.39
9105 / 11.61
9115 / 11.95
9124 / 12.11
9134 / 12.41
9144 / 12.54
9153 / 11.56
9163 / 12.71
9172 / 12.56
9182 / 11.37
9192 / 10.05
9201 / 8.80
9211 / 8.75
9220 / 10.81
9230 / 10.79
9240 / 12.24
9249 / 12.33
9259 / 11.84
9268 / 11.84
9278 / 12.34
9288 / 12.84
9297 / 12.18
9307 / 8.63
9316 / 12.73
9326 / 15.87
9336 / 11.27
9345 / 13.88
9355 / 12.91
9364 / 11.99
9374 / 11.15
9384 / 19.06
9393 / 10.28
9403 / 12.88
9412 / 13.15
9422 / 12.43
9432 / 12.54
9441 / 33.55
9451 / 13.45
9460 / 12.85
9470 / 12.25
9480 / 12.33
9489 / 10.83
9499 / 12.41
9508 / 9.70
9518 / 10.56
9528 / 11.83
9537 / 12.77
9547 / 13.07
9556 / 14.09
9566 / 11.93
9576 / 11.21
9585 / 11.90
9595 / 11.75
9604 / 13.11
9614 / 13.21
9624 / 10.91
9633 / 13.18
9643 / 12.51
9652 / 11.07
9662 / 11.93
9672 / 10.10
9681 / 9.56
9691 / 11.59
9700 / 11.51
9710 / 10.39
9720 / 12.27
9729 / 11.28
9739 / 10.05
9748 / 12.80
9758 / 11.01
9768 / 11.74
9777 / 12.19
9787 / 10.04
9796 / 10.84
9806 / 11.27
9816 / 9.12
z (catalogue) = 0.56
